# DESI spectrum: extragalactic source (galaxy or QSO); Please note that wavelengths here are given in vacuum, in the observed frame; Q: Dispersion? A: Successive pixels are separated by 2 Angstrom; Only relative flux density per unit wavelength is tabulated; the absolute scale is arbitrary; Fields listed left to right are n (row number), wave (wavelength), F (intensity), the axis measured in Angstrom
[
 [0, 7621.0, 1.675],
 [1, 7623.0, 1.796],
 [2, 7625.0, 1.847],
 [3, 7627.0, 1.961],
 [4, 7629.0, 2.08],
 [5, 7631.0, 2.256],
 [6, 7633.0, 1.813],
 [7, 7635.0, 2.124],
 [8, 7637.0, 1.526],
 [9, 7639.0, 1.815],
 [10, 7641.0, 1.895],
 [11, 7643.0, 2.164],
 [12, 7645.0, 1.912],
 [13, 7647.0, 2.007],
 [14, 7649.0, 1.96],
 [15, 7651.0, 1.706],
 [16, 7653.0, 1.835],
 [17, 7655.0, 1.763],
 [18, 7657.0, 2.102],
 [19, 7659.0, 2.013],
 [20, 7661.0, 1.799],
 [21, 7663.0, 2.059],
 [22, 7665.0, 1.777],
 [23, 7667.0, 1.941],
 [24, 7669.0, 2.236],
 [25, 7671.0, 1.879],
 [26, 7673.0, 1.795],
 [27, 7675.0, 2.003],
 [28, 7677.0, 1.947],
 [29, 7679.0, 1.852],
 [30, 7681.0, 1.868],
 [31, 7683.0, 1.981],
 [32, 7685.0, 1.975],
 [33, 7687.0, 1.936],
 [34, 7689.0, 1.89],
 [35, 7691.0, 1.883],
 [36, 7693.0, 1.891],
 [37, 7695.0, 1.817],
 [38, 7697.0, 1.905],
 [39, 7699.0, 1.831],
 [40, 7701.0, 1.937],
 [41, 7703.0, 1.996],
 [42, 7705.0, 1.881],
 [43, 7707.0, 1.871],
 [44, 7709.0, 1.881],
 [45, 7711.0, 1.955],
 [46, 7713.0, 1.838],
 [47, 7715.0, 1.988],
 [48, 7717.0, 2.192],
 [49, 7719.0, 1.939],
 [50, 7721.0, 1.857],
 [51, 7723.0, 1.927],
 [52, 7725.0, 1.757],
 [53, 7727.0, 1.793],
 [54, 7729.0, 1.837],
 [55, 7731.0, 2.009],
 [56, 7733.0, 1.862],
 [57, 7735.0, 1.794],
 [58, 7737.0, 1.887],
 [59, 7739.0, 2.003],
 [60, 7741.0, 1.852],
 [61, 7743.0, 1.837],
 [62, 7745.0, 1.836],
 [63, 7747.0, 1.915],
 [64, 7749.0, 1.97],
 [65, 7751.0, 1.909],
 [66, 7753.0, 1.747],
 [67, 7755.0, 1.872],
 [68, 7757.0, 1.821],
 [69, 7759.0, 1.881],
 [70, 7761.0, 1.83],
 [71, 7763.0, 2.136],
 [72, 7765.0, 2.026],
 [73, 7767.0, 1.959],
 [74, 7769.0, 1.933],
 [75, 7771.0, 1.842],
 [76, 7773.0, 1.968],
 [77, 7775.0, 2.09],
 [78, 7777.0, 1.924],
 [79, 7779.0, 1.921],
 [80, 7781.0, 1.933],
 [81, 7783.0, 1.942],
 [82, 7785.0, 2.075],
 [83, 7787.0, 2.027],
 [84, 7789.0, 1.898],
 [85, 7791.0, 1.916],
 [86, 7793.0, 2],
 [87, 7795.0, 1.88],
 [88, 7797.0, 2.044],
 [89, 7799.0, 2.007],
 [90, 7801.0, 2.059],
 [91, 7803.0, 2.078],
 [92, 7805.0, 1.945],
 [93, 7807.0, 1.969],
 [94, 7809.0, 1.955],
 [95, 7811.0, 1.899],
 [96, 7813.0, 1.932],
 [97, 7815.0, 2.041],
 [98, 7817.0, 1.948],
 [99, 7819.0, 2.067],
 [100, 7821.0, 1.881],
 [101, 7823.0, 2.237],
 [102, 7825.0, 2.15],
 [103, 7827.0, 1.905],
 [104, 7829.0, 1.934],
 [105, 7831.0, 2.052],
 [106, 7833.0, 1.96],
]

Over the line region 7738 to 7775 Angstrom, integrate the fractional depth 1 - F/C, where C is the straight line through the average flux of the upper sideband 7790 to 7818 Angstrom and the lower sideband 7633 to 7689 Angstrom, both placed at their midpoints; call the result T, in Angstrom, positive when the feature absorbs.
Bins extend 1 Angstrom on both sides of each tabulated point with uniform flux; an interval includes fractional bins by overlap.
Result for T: 0.8 Angstrom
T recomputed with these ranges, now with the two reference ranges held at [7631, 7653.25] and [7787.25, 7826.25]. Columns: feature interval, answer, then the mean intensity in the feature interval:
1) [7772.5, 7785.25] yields 0.0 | 1.97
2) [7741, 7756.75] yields 0.8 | 1.87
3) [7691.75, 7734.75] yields 1.0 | 1.9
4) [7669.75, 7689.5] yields 0.1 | 1.92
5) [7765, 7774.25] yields 0.2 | 1.94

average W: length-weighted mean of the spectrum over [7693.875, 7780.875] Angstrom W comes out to 1.91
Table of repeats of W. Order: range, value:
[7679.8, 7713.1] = 1.9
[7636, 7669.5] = 1.91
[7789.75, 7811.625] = 1.98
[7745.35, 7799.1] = 1.94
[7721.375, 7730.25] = 1.84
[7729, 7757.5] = 1.88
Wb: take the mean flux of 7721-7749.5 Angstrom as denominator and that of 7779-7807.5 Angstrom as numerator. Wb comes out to 1.1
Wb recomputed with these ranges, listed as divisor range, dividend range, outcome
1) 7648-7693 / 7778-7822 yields 1.03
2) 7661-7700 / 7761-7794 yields 1.03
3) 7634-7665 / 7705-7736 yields 1.00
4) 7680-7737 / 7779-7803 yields 1.04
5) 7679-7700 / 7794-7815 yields 1.04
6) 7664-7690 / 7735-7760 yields 0.97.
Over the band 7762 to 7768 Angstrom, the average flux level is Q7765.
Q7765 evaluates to 2.04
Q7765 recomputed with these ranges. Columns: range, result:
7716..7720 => 2.07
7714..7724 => 1.98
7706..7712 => 1.9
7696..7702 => 1.89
